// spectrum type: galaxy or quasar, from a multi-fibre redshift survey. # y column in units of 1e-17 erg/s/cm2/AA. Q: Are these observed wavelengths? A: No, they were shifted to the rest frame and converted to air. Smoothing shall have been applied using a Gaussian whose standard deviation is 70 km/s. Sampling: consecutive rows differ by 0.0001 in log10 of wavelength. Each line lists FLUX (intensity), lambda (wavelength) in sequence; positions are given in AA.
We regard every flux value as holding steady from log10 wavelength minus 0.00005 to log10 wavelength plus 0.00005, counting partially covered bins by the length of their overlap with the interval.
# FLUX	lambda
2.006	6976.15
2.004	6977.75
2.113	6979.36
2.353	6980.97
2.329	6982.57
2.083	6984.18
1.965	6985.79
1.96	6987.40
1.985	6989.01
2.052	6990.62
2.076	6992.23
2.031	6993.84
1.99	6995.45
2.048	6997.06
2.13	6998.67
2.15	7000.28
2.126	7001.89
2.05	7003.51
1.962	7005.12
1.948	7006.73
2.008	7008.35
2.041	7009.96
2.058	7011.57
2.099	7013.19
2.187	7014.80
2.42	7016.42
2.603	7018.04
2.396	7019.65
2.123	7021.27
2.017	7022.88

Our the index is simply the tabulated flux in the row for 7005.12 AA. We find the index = 1.962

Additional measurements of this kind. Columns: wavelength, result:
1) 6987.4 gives 1.96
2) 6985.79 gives 1.965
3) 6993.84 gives 2.031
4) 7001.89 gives 2.126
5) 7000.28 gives 2.15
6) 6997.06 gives 2.048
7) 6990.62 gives 2.052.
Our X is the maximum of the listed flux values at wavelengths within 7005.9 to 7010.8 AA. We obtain 2.041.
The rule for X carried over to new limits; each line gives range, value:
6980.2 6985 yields 2.353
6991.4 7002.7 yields 2.15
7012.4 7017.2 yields 2.42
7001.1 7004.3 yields 2.126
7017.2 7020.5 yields 2.603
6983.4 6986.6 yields 2.083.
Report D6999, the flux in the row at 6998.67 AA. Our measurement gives 2.13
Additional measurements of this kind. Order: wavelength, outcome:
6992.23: 2.076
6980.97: 2.353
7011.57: 2.058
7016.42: 2.42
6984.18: 2.083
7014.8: 2.187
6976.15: 2.006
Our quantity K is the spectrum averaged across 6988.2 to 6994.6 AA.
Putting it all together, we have 2.04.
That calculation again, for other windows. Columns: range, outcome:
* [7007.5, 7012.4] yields 2.03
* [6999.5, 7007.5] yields 2.05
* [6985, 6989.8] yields 1.97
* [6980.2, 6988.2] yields 2.14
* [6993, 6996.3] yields 2.01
